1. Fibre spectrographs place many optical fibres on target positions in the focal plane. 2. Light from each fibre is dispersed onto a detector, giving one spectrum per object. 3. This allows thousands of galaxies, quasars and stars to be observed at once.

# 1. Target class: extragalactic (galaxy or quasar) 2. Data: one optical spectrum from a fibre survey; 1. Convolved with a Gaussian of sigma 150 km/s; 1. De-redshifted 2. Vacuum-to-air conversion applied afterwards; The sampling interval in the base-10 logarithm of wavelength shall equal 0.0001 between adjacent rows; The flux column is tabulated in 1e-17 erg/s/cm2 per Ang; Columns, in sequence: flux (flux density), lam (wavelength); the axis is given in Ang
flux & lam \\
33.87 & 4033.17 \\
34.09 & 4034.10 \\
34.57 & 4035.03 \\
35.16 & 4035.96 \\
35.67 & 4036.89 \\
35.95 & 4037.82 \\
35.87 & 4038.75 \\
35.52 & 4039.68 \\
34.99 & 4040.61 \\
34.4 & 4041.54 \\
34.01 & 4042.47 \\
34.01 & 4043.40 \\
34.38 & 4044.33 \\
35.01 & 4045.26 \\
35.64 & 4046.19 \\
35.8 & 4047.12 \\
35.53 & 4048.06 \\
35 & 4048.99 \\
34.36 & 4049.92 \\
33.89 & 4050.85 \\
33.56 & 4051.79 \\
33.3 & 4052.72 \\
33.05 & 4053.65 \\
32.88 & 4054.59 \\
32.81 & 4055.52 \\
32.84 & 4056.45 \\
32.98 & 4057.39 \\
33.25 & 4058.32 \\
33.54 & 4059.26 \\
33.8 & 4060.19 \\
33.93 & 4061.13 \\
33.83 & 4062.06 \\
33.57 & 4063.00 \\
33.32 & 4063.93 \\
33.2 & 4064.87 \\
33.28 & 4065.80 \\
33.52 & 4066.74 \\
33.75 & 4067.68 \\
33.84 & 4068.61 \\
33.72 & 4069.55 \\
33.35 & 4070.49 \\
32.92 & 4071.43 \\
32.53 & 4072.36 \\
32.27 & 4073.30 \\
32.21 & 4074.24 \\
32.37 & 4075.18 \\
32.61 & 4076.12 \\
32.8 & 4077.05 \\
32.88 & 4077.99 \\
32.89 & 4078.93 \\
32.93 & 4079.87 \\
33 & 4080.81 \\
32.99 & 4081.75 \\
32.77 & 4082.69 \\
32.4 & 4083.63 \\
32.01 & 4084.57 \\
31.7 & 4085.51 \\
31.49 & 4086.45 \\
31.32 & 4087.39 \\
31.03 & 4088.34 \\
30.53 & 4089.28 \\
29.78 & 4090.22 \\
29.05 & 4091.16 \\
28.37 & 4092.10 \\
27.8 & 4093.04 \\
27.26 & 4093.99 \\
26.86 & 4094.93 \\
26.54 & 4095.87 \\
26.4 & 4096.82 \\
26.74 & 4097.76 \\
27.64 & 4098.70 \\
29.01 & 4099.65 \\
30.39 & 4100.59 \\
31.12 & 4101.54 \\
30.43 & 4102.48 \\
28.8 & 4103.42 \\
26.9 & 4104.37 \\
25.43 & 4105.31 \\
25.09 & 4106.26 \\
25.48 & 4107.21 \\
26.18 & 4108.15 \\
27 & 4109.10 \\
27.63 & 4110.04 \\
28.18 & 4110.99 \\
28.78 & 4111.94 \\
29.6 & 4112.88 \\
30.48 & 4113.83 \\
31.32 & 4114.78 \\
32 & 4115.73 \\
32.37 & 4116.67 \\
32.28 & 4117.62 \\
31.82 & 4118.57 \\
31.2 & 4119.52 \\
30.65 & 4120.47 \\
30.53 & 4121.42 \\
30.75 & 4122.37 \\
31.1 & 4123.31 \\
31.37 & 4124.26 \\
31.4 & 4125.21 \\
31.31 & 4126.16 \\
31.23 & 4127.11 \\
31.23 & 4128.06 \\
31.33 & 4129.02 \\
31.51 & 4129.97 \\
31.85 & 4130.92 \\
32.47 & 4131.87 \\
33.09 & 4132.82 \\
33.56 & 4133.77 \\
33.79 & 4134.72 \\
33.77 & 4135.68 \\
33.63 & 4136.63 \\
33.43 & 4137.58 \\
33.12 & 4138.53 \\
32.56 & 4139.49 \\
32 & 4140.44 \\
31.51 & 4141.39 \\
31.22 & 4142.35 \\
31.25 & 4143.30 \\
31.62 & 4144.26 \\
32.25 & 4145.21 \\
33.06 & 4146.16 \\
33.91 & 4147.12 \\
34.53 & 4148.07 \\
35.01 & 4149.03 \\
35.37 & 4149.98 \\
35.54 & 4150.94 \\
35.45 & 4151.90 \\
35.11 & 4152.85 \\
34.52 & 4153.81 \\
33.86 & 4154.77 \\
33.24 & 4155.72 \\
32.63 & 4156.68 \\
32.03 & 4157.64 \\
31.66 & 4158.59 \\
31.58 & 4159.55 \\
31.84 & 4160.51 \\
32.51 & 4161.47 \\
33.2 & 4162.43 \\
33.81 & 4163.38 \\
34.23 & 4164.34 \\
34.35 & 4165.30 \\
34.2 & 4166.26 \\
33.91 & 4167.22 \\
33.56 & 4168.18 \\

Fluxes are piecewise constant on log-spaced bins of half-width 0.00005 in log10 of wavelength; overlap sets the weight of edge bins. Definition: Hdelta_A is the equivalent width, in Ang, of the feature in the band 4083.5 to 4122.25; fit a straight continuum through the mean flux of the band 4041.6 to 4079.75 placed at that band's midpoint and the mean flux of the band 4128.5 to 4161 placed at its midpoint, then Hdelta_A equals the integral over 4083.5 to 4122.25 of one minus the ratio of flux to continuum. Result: 4.7 Ang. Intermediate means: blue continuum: 33.6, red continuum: 33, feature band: 29.2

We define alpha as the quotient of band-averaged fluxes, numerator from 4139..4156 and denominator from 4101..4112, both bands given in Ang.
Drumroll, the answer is 1.2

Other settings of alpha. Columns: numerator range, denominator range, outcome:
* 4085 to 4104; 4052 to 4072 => 0.87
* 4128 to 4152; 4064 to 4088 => 1.01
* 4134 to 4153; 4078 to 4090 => 1.04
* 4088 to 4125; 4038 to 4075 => 0.86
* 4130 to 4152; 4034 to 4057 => 0.96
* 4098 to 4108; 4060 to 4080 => 0.84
